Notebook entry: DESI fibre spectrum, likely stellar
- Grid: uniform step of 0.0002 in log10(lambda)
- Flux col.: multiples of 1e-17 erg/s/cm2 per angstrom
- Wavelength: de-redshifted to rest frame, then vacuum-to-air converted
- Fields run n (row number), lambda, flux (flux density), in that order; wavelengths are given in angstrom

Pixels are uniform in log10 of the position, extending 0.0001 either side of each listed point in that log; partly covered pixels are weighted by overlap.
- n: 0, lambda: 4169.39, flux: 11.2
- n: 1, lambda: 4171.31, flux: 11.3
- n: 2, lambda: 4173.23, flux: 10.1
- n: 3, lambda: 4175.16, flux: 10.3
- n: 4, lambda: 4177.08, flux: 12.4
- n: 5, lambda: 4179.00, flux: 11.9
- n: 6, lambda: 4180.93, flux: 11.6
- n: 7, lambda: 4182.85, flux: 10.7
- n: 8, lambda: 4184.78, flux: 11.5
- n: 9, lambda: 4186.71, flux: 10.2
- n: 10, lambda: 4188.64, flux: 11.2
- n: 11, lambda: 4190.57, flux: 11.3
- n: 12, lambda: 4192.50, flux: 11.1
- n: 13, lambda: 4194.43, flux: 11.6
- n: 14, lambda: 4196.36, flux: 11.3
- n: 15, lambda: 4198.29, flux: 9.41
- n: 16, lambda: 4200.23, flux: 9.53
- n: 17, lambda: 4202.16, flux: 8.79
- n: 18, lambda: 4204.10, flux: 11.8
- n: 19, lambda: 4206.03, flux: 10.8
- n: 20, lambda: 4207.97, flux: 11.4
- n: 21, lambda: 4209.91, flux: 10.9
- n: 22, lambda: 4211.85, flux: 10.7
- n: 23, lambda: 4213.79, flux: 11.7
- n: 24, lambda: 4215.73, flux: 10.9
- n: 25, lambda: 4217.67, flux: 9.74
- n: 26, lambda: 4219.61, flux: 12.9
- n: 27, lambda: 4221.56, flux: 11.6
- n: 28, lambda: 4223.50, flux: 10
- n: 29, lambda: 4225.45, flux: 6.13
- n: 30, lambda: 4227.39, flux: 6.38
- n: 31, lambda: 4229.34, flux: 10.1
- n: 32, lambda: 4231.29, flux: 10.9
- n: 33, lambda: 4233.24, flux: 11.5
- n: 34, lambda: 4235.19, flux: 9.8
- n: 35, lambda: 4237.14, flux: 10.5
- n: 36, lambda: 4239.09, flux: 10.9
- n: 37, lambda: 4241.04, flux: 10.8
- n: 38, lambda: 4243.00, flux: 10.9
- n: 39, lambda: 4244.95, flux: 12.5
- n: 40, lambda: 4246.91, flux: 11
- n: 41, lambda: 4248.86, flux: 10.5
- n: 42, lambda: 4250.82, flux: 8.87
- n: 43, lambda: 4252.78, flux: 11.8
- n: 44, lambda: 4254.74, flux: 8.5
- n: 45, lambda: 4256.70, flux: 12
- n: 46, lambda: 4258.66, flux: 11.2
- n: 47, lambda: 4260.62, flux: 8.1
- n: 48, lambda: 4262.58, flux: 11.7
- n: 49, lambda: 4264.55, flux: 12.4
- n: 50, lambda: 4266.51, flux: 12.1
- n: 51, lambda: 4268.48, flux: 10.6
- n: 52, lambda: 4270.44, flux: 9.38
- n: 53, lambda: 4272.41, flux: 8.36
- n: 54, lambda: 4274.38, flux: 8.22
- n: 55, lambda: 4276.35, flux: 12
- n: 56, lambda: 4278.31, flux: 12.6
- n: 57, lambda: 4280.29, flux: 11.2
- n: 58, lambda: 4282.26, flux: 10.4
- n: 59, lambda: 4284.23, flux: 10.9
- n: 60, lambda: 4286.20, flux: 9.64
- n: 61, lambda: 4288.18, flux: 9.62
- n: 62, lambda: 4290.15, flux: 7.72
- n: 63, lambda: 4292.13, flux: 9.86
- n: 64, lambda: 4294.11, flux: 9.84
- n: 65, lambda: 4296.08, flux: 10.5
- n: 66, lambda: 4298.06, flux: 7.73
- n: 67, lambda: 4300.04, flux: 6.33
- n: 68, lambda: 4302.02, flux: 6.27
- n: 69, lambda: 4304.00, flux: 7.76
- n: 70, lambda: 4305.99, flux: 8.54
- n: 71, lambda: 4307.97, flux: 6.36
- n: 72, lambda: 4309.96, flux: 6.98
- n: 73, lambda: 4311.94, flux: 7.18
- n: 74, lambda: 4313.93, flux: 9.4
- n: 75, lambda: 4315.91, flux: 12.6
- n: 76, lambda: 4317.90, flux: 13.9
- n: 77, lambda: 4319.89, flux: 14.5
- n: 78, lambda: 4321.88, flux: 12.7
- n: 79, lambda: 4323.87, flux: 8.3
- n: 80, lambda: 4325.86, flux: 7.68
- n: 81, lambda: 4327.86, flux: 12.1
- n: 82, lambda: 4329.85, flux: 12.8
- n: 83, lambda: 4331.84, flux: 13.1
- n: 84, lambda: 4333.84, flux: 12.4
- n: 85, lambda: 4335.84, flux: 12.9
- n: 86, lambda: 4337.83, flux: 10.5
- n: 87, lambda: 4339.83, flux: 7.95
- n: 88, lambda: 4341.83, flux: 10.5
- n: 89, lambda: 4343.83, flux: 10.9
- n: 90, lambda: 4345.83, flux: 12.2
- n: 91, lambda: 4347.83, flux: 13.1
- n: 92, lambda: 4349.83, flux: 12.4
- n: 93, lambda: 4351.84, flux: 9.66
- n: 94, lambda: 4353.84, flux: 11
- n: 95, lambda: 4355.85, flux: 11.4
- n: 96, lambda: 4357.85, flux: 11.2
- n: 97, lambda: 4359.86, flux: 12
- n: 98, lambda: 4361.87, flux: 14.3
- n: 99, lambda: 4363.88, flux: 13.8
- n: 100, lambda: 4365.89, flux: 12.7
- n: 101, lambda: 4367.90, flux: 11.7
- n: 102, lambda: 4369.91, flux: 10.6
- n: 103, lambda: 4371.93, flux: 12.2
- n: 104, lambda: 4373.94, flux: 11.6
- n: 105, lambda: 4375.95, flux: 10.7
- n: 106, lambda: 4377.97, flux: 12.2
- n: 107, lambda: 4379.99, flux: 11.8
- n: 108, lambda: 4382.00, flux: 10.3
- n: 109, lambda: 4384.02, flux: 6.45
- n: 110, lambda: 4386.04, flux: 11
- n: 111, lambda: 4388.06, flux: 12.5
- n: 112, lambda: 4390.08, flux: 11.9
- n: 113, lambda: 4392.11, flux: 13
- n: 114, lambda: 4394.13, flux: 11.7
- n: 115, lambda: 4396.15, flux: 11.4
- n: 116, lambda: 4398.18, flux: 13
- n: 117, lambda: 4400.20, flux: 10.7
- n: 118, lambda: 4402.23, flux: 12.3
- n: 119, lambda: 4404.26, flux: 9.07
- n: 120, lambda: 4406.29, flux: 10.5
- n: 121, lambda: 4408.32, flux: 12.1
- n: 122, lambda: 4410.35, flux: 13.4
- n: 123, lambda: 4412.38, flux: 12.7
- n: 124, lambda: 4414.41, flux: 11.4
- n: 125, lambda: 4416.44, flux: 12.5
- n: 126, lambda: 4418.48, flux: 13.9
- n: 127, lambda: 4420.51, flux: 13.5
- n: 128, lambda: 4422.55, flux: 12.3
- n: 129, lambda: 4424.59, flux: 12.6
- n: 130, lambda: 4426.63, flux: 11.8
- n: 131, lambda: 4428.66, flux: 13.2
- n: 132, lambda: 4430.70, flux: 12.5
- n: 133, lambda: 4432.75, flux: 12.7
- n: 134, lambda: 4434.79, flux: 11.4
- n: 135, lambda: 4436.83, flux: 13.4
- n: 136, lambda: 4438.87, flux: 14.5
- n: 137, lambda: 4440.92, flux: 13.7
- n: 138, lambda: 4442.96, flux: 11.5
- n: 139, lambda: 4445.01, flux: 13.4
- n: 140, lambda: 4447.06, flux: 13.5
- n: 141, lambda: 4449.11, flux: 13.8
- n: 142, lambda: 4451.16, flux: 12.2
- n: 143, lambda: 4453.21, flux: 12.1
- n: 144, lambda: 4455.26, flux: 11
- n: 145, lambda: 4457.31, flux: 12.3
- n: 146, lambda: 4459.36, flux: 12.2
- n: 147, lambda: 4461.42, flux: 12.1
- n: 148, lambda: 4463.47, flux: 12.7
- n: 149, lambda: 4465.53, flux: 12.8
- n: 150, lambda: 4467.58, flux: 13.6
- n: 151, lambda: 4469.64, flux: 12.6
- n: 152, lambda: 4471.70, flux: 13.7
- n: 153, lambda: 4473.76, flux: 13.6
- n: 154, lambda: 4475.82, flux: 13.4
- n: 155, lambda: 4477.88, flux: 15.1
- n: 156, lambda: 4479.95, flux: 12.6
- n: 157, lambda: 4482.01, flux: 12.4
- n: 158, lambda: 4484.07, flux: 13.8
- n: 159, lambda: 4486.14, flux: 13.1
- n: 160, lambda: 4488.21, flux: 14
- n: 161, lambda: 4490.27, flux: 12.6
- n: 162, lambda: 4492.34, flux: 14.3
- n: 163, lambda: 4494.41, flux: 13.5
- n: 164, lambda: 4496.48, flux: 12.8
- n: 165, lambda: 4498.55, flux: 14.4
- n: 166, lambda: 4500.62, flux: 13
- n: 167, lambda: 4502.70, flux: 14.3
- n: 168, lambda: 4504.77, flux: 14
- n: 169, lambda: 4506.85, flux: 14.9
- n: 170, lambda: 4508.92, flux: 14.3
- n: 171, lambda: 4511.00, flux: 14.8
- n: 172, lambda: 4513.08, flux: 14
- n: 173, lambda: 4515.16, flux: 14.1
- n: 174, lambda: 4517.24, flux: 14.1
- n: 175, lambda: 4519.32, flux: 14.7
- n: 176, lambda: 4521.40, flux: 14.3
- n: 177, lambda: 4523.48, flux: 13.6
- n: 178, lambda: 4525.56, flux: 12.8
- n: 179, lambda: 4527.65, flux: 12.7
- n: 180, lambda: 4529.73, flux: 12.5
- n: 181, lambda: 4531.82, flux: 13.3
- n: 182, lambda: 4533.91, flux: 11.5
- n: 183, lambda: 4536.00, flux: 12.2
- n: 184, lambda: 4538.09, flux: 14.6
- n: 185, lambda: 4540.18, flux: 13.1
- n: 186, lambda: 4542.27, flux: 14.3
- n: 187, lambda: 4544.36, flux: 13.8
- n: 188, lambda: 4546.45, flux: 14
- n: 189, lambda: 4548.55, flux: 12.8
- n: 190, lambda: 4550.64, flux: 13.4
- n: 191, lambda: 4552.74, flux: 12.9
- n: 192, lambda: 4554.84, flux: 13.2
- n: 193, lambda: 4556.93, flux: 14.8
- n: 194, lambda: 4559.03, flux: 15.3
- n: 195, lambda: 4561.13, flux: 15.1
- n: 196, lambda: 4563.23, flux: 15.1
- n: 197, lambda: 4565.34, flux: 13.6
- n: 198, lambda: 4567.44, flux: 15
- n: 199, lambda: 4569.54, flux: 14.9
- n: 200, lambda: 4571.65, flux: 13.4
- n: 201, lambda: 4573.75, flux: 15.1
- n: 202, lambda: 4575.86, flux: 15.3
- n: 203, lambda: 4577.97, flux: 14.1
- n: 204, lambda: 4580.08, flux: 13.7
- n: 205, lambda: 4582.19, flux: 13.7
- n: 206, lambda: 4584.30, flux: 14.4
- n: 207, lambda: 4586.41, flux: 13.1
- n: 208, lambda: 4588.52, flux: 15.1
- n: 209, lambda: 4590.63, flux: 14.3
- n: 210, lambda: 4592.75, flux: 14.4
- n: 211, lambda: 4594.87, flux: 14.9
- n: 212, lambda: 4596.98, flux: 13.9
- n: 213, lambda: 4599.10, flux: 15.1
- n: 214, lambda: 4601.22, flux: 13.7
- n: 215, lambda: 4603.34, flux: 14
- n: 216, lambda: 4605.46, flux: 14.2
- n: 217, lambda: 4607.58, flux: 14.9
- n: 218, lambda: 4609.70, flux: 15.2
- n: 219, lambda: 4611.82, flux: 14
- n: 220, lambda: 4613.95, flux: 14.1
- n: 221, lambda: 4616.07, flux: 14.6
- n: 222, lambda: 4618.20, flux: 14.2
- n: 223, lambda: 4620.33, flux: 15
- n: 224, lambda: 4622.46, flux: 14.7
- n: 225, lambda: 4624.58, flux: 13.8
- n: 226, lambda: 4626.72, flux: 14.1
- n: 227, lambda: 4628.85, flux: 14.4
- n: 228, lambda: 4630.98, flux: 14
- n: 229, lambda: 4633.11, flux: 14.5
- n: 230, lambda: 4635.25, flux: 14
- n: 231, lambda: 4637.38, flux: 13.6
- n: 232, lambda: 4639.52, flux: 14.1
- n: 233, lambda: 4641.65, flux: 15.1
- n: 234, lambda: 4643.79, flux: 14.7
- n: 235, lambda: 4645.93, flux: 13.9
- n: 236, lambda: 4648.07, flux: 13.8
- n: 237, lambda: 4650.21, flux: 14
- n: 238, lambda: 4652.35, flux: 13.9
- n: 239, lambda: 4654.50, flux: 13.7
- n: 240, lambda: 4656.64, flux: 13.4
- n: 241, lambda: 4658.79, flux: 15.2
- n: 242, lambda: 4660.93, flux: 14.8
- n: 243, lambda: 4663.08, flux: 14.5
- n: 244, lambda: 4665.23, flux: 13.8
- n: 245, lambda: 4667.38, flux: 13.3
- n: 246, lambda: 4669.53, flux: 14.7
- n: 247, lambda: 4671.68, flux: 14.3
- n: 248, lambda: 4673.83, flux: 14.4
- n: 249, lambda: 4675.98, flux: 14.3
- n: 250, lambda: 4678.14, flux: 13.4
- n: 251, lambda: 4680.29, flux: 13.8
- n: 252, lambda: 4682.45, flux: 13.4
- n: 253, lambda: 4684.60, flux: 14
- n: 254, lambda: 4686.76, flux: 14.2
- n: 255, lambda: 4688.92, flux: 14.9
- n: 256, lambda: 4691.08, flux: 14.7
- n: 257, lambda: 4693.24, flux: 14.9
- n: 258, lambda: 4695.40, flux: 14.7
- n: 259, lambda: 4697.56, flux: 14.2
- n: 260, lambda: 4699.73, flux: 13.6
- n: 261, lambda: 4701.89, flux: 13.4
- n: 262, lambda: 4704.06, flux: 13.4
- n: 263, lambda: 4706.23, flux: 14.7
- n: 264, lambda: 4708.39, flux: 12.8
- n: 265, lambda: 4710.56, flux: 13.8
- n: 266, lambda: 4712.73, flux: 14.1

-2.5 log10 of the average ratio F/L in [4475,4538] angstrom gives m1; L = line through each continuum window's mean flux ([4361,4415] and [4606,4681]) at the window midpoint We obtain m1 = -0.06 mag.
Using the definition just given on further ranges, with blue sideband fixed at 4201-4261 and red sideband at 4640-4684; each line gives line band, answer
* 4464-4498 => -0.07 mag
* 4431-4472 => -0.04 mag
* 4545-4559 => -0.04 mag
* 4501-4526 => -0.10 mag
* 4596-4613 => -0.06 mag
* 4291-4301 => 0.24 mag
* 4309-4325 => 0.05 mag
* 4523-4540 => 0.01 mag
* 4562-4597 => -0.07 mag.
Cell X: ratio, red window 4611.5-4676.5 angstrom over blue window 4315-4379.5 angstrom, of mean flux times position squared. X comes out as 1.4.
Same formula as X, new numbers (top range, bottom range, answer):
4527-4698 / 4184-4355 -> 1.58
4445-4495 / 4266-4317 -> 1.52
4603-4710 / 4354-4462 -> 1.31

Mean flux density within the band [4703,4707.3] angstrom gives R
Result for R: 14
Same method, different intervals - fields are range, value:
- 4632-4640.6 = 14.1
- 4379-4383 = 11.1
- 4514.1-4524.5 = 14.2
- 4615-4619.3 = 14.4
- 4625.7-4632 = 14.2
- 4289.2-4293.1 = 8.79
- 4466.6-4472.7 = 13.3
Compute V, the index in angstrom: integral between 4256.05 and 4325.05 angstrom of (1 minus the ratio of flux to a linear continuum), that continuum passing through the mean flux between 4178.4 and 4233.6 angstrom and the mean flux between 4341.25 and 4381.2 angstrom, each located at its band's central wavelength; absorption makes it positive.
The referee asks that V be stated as 8.28 angstrom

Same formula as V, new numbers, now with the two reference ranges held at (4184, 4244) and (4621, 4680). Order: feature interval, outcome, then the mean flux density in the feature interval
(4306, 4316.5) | 2.8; 8.36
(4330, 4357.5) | 0.4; 11.4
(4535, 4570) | -1.7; 14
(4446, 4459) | 0.0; 12.5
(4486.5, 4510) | -1.7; 13.8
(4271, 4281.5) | 0.6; 10.4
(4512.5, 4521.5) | -0.8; 14.2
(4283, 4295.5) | 1.7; 9.65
